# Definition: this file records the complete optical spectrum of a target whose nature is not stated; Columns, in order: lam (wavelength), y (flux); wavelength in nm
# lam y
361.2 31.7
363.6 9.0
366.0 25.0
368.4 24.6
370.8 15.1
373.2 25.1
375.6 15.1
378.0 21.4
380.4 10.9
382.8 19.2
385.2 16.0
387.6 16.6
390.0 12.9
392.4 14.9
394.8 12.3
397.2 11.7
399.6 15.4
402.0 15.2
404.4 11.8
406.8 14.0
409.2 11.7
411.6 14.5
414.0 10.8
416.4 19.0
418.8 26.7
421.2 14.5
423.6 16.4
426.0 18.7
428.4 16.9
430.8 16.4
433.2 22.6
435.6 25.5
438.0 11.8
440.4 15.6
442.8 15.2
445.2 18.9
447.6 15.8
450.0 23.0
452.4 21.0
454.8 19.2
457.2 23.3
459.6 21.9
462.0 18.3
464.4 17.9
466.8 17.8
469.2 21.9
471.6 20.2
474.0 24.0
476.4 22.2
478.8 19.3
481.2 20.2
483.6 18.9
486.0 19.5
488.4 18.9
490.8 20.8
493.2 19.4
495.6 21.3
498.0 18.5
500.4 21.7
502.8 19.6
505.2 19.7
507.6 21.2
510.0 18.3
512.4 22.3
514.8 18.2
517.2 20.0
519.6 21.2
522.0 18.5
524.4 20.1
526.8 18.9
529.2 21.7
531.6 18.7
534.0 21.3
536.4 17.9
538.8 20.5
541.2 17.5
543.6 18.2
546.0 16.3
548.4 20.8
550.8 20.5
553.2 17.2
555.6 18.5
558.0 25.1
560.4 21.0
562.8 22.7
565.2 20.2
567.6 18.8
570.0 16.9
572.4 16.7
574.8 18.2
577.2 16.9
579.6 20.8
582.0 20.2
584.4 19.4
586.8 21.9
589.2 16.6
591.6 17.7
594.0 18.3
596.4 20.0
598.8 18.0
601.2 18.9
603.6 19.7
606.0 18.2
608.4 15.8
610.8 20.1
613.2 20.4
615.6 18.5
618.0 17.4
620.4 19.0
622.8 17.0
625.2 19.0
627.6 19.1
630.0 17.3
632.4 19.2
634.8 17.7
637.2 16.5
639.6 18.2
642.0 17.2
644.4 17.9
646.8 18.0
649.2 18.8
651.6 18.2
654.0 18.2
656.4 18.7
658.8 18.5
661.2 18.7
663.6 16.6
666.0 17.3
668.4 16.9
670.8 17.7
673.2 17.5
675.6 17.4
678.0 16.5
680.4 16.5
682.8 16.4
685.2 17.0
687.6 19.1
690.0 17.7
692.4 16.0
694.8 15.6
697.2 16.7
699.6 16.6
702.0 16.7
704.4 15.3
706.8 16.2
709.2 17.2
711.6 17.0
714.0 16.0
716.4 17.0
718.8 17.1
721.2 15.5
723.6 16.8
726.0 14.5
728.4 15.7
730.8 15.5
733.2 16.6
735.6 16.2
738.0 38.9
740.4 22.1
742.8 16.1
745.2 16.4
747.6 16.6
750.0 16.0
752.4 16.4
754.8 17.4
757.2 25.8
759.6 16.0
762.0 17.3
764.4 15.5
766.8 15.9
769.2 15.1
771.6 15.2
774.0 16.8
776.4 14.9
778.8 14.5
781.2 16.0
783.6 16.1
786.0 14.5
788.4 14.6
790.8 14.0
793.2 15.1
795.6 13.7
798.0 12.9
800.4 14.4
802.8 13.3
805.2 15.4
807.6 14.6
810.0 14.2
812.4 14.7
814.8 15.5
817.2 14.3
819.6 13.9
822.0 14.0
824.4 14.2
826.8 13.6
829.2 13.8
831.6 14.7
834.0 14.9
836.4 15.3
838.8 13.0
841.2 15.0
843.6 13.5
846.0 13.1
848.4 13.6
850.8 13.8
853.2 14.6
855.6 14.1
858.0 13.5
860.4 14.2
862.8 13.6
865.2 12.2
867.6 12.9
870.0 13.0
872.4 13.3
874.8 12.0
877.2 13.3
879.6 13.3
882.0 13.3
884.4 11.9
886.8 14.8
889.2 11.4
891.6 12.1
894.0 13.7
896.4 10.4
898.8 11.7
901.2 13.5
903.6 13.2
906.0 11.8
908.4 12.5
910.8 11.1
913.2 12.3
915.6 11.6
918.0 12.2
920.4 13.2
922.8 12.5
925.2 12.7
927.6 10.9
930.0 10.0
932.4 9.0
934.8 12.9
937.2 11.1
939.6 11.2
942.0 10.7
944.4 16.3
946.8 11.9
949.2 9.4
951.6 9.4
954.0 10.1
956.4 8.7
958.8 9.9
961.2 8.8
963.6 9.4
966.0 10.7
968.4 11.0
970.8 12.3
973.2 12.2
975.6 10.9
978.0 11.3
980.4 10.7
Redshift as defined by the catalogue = 0.13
